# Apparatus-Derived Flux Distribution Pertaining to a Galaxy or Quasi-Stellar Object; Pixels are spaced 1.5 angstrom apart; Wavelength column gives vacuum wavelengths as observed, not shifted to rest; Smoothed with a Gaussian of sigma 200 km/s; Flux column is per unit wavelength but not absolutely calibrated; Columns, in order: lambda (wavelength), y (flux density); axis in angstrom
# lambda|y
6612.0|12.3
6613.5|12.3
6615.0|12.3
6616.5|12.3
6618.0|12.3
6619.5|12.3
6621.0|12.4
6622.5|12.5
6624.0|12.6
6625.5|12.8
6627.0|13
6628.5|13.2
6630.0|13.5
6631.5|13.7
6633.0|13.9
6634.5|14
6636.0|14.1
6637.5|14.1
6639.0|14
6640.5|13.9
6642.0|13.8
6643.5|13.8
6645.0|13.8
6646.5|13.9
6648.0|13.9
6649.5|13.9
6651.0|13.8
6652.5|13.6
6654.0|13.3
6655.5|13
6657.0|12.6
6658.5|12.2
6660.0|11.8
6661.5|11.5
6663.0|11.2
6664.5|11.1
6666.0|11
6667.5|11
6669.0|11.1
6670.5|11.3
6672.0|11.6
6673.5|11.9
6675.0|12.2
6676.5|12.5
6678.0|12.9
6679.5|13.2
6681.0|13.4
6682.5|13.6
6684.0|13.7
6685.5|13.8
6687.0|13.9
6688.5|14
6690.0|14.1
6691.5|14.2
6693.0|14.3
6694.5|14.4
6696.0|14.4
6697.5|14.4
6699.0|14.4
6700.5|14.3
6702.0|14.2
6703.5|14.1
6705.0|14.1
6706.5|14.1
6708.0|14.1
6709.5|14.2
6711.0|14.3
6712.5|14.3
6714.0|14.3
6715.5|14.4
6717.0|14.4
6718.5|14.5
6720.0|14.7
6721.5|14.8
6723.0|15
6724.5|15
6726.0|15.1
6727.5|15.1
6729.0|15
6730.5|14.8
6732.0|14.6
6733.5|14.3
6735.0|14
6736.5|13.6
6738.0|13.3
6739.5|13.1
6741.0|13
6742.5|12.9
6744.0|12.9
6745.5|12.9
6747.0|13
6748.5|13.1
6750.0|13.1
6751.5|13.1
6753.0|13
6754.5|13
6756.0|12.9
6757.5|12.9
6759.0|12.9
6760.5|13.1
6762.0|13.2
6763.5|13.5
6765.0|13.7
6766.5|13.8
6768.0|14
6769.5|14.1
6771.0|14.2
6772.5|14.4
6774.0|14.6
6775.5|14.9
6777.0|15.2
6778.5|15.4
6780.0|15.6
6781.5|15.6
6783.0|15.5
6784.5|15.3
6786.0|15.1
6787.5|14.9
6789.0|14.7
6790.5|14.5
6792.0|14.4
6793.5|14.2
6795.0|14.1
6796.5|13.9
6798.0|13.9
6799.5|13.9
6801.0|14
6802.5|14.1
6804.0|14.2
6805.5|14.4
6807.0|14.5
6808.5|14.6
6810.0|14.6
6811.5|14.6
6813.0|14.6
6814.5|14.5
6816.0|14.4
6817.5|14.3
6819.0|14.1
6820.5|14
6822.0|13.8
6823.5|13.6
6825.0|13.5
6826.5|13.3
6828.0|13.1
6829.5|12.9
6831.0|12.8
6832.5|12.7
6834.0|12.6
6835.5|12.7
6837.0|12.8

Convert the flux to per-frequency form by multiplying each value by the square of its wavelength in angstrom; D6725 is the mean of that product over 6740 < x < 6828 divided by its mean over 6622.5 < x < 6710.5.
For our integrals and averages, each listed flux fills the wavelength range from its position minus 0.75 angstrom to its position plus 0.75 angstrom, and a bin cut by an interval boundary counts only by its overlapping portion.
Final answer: 1.09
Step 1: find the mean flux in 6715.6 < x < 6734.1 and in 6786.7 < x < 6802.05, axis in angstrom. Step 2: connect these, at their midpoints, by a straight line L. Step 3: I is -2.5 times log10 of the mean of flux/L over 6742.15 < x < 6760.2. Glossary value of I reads 0.13 mag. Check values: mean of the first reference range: 14.8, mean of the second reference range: 14.2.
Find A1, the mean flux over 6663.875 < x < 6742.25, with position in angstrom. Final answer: 13.7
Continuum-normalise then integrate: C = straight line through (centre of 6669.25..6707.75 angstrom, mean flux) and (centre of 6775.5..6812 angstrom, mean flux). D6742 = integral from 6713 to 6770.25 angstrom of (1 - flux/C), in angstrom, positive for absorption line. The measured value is 1.2 angstrom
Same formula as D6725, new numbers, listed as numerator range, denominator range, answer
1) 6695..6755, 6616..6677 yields 1.12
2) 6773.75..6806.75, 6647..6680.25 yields 1.24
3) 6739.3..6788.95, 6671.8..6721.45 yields 1.02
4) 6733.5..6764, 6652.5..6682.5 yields 1.11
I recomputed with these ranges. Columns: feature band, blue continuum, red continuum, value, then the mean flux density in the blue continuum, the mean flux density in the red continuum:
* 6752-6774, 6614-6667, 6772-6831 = 0.04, 13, 14.4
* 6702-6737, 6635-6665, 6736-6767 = -0.10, 13.2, 13.1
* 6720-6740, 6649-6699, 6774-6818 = -0.06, 12.9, 14.6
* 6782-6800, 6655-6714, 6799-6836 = -0.07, 13.2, 13.8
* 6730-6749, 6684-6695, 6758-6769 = 0.01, 14.1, 13.5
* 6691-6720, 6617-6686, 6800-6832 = -0.08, 12.9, 14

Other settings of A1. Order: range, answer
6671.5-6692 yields 13.2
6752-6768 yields 13.2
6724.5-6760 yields 13.6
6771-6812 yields 14.6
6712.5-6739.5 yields 14.5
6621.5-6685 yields 12.9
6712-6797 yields 14.1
